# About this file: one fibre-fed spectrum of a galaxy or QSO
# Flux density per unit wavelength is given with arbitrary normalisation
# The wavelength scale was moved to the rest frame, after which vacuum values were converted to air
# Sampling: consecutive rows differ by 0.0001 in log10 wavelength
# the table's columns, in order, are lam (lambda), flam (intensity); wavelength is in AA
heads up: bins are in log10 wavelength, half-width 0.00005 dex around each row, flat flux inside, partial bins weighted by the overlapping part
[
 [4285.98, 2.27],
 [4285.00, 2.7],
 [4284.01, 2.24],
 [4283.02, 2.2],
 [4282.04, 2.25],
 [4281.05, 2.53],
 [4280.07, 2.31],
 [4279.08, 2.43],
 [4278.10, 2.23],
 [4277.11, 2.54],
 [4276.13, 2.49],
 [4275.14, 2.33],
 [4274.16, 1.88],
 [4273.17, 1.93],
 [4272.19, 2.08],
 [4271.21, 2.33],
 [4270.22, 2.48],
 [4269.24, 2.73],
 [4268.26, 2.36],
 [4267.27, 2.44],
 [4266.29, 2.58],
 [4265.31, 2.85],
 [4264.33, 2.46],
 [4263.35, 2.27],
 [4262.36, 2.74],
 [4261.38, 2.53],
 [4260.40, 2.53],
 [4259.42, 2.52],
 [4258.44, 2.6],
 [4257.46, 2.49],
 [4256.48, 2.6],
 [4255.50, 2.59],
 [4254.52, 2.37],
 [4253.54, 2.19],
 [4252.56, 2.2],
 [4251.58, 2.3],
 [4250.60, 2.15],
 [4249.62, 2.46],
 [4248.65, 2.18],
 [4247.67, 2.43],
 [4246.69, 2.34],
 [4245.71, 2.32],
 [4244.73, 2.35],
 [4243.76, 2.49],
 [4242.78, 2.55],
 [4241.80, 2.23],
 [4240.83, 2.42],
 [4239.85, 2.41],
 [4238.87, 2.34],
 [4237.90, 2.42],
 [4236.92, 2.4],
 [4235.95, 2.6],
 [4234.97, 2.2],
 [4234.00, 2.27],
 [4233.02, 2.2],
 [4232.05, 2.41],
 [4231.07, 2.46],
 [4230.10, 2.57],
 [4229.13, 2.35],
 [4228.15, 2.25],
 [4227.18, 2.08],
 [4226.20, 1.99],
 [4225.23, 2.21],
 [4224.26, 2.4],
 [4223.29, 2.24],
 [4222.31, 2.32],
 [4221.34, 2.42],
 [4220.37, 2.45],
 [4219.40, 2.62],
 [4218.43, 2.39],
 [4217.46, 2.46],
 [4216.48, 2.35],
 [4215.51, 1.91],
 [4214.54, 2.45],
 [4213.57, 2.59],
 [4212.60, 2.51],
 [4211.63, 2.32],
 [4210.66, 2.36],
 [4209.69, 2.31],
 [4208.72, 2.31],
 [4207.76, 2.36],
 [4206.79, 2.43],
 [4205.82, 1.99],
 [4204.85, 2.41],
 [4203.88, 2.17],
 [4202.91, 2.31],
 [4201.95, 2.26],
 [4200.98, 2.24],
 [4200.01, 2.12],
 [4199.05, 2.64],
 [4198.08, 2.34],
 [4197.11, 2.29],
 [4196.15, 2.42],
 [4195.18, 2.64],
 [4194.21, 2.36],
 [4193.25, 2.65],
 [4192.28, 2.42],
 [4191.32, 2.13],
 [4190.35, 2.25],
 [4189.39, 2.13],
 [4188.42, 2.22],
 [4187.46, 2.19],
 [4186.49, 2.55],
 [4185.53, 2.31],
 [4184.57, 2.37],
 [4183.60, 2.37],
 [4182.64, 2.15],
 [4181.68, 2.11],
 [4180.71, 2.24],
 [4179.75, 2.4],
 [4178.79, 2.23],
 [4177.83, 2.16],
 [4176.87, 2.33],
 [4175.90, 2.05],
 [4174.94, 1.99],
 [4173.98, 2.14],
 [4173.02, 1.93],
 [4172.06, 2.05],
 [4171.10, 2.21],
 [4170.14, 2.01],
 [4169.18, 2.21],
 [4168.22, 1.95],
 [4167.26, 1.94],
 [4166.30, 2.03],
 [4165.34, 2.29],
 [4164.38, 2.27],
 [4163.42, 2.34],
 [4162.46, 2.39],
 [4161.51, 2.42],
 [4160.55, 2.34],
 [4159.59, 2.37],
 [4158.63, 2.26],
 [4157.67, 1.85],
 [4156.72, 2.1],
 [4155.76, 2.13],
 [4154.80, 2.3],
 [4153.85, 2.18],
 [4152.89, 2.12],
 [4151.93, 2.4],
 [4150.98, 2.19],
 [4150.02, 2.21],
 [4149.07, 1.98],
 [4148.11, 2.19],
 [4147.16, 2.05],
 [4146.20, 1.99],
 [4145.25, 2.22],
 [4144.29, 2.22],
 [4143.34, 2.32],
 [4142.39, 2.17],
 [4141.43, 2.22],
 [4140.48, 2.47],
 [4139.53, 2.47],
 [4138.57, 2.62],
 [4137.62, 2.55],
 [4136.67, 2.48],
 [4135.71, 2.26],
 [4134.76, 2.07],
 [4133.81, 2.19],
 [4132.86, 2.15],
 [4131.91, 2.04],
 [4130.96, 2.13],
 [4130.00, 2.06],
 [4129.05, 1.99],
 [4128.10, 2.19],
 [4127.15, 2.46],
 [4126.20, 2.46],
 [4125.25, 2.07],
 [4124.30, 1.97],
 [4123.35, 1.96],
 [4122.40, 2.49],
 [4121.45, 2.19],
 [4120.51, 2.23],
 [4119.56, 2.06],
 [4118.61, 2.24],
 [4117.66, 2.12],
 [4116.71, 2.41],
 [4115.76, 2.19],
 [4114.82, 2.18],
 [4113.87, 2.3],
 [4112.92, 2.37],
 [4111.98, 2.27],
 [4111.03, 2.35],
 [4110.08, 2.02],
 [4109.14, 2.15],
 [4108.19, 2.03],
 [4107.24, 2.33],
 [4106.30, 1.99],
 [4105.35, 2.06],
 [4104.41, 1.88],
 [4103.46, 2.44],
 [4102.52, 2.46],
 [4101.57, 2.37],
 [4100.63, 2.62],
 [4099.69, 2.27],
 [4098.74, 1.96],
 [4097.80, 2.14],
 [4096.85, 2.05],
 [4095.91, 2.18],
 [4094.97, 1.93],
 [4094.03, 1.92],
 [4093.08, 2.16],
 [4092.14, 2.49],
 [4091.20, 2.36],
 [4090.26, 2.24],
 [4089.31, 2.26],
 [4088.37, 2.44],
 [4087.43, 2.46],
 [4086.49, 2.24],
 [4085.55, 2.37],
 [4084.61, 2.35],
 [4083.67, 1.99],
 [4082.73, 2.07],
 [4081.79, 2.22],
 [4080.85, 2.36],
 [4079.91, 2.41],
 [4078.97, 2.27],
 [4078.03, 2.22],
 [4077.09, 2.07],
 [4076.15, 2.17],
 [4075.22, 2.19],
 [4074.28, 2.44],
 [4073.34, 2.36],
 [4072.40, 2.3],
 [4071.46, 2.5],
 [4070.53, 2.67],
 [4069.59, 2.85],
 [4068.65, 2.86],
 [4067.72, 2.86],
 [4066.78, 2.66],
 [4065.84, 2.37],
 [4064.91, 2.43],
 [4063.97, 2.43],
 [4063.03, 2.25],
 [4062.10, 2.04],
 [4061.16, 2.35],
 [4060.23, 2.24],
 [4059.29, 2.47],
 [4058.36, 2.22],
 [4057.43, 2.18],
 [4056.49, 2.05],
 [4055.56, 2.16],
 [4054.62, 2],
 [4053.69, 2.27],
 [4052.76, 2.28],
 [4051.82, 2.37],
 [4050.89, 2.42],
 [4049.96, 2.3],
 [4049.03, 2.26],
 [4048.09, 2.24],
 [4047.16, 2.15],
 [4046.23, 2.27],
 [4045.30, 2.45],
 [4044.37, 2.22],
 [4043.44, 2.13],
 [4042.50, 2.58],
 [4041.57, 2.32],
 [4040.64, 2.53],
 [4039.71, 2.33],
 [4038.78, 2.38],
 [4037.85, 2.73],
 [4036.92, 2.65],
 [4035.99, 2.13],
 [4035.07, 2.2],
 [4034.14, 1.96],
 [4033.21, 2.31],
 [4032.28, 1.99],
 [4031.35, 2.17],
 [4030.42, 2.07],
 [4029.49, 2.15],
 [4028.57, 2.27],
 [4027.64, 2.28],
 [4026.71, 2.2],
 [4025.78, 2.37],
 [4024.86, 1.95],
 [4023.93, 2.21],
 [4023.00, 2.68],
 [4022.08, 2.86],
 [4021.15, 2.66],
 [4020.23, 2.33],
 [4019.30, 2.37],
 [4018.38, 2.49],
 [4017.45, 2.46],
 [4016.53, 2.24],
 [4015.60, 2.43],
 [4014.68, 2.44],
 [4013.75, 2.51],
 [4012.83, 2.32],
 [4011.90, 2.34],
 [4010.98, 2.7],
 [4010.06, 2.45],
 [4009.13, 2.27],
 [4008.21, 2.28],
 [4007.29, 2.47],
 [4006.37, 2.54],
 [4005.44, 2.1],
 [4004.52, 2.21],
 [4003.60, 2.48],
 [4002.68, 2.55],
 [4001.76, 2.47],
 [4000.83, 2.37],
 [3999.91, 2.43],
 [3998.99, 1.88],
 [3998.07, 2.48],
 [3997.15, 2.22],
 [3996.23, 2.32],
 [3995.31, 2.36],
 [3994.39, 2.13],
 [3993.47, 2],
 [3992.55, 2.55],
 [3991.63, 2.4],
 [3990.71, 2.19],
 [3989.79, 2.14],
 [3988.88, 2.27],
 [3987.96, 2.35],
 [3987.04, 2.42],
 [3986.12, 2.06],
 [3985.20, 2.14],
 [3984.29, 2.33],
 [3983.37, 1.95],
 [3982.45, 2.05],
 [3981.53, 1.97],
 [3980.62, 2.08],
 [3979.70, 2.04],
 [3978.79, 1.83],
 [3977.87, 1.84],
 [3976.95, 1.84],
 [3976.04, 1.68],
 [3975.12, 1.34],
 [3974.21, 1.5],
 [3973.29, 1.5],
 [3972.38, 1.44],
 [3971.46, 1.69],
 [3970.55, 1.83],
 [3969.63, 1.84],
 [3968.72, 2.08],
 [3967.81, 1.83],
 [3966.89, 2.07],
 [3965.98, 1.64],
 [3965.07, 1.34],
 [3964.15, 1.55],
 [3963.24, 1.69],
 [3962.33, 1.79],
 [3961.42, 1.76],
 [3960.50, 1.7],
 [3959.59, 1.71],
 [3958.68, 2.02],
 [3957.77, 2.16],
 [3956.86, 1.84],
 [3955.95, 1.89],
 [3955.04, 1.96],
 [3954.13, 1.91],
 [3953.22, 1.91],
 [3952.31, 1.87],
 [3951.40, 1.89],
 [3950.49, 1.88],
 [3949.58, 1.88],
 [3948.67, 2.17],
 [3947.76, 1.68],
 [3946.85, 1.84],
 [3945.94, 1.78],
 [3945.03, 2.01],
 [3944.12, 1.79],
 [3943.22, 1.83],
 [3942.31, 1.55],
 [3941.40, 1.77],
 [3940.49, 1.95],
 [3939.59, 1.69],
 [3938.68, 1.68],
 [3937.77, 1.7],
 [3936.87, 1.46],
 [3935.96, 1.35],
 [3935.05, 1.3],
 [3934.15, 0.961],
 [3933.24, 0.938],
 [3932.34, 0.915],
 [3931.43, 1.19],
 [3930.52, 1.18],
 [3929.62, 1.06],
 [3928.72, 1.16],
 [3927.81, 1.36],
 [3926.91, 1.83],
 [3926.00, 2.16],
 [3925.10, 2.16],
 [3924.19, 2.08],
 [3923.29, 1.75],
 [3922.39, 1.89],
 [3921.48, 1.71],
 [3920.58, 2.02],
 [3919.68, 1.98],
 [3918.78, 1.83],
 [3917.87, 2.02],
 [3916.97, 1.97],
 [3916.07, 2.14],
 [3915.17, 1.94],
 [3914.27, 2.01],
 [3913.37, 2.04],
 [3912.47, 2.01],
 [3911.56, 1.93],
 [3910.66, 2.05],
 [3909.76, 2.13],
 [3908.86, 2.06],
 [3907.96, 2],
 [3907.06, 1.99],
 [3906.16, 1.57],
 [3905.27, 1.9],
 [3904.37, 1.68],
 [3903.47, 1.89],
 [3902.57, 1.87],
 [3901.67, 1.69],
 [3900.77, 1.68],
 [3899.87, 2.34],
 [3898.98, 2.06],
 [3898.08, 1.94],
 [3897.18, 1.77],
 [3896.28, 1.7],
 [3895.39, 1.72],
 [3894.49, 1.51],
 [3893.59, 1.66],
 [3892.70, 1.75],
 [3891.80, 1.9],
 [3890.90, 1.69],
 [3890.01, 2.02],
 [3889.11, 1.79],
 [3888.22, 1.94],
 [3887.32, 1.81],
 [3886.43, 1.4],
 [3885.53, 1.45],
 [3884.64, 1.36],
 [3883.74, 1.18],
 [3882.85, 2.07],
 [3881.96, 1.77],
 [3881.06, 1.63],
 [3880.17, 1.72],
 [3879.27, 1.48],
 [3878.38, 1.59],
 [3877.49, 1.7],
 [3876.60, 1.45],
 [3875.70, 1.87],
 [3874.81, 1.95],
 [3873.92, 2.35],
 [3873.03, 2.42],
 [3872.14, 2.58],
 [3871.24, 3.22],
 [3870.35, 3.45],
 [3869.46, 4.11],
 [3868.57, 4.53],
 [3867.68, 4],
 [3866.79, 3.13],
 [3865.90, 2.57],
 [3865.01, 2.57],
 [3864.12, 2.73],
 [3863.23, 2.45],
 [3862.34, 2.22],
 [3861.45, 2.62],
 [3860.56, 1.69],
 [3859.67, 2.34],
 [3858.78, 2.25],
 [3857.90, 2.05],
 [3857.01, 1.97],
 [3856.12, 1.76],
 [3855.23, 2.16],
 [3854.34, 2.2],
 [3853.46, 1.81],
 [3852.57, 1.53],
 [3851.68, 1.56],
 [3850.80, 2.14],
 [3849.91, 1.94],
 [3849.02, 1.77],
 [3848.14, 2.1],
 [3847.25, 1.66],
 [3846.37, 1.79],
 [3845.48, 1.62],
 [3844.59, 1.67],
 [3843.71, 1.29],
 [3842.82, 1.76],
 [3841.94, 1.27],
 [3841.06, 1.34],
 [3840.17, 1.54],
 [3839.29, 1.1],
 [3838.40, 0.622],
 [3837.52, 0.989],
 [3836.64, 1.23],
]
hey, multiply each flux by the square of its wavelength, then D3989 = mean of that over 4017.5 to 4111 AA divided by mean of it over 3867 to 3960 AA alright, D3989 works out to 1.3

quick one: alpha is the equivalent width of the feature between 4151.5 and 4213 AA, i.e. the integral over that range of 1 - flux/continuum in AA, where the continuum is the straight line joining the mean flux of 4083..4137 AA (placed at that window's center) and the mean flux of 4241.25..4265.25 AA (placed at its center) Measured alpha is 1.7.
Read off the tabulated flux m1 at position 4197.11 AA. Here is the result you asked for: 2.29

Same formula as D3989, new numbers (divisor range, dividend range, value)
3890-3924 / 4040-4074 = 1.35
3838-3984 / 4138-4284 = 1.43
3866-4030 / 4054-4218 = 1.24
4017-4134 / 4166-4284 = 1.10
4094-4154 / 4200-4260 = 1.12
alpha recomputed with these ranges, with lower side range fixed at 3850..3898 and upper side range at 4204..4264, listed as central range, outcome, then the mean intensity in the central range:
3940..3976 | 6.4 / 1.79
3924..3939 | 5.1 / 1.43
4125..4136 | 0.6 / 2.17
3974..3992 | 1.4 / 2.03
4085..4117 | 0.6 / 2.23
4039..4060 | -0.4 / 2.28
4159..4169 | 0.4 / 2.23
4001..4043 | -2.7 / 2.36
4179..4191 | 0.3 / 2.27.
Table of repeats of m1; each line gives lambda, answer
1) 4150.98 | 2.19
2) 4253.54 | 2.19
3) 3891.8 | 1.9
